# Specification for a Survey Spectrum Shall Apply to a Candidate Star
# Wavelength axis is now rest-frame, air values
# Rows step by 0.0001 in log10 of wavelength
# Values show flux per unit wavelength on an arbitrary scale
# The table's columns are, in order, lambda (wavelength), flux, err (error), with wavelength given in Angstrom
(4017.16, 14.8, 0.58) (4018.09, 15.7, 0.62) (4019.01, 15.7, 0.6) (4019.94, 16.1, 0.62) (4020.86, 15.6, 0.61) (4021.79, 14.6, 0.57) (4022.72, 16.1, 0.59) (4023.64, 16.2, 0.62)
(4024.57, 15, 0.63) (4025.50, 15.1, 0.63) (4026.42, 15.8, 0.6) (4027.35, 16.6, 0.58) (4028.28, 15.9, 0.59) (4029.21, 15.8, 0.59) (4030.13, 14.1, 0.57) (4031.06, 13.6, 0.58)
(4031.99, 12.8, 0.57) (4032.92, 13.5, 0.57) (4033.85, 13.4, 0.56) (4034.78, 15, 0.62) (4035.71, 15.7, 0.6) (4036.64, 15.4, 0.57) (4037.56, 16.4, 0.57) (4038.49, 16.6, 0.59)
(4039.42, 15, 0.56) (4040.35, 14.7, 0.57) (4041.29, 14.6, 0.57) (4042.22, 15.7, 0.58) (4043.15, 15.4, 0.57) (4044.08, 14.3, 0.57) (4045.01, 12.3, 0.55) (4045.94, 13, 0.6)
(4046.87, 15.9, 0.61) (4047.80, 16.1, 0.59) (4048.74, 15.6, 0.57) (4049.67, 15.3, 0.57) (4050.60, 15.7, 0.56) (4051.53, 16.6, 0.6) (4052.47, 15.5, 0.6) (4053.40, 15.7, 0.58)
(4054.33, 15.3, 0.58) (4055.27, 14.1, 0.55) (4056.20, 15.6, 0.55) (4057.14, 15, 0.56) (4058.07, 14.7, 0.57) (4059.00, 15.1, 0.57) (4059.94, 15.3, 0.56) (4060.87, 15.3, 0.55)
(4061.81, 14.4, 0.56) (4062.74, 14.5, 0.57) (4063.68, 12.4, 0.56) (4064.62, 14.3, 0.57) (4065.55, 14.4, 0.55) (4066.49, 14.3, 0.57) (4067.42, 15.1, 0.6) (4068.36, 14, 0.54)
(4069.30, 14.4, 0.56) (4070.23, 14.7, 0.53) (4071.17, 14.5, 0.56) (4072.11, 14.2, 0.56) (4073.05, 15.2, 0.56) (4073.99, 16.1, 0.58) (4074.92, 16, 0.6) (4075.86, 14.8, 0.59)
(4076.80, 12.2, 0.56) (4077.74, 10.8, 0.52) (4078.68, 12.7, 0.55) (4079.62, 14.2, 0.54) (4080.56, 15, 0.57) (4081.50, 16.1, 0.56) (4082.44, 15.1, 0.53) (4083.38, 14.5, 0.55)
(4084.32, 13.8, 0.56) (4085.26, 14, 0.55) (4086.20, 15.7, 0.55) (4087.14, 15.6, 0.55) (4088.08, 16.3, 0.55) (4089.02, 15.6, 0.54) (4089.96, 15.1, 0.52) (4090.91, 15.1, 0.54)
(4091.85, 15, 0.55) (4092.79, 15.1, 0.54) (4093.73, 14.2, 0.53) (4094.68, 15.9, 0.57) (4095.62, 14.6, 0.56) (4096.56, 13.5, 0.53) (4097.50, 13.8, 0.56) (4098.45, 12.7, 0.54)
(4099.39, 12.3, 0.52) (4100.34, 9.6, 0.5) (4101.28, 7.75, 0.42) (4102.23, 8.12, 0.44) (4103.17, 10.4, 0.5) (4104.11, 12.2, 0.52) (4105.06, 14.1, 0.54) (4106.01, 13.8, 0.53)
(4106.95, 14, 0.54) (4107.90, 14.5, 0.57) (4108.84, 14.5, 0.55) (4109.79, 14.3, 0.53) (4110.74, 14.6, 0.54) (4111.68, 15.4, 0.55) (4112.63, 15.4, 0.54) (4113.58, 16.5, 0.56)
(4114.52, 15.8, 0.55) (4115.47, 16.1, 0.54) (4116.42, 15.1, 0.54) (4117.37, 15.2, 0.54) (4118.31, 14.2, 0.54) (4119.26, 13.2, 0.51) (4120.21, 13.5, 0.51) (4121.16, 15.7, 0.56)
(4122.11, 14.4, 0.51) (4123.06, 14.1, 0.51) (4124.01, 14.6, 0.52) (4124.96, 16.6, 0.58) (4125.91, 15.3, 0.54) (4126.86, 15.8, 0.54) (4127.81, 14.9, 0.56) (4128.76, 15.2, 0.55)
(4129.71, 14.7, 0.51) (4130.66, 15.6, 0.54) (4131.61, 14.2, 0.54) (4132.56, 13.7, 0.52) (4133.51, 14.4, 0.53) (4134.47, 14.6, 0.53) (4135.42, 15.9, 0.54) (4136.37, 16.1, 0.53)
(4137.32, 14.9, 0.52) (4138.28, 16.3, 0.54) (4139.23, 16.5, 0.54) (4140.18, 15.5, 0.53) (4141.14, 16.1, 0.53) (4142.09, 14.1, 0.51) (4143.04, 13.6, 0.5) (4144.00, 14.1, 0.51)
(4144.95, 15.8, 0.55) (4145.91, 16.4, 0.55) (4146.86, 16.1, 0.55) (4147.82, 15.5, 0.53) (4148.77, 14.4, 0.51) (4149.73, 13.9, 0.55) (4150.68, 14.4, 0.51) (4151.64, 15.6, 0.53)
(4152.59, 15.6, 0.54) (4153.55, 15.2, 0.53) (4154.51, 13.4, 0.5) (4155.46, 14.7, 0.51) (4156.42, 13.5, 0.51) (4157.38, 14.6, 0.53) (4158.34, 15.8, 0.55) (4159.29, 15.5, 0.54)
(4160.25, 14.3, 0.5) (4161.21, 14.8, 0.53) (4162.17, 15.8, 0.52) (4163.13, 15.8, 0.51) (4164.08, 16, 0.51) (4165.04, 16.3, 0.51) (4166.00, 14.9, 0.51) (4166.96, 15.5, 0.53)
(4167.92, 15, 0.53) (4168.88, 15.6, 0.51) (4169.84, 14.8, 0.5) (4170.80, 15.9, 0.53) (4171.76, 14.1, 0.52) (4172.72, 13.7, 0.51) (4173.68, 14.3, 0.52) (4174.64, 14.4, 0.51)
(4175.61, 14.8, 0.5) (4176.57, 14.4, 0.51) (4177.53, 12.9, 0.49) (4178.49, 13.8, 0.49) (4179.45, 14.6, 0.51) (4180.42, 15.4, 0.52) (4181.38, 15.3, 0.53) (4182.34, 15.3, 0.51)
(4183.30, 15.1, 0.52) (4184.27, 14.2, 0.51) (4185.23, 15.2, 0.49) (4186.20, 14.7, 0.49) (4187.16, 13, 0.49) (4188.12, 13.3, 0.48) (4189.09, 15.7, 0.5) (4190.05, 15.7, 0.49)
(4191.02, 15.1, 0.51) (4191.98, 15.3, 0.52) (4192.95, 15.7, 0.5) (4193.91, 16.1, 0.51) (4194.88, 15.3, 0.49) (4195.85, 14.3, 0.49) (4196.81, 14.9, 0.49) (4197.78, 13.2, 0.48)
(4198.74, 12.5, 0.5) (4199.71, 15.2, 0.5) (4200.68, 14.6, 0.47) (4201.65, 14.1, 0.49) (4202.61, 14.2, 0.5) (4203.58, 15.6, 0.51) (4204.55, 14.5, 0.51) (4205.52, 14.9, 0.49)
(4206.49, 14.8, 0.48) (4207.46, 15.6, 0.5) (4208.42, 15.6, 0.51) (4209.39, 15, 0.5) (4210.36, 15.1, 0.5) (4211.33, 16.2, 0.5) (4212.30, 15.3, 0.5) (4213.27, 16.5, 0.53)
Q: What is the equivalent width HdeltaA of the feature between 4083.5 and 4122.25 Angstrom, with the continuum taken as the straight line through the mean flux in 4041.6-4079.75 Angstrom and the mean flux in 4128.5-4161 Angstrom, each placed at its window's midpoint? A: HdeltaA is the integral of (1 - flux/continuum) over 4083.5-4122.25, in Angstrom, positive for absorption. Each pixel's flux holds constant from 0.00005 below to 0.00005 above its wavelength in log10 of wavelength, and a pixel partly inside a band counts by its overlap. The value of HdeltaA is 1.99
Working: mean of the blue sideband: 14.7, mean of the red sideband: 15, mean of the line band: 14.1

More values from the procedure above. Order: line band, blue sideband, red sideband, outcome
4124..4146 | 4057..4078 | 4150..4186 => -0.69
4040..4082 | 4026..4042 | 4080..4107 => -0.75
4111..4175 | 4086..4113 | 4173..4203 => -4.07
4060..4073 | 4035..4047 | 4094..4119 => 0.05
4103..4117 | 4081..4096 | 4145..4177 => 0.50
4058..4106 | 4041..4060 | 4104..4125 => 2.87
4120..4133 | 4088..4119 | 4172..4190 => -0.76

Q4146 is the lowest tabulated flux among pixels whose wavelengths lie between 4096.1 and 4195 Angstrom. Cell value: 7.75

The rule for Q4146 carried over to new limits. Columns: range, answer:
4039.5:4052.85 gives 12.3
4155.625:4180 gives 12.9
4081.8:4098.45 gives 12.7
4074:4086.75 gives 10.8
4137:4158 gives 13.4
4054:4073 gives 12.4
